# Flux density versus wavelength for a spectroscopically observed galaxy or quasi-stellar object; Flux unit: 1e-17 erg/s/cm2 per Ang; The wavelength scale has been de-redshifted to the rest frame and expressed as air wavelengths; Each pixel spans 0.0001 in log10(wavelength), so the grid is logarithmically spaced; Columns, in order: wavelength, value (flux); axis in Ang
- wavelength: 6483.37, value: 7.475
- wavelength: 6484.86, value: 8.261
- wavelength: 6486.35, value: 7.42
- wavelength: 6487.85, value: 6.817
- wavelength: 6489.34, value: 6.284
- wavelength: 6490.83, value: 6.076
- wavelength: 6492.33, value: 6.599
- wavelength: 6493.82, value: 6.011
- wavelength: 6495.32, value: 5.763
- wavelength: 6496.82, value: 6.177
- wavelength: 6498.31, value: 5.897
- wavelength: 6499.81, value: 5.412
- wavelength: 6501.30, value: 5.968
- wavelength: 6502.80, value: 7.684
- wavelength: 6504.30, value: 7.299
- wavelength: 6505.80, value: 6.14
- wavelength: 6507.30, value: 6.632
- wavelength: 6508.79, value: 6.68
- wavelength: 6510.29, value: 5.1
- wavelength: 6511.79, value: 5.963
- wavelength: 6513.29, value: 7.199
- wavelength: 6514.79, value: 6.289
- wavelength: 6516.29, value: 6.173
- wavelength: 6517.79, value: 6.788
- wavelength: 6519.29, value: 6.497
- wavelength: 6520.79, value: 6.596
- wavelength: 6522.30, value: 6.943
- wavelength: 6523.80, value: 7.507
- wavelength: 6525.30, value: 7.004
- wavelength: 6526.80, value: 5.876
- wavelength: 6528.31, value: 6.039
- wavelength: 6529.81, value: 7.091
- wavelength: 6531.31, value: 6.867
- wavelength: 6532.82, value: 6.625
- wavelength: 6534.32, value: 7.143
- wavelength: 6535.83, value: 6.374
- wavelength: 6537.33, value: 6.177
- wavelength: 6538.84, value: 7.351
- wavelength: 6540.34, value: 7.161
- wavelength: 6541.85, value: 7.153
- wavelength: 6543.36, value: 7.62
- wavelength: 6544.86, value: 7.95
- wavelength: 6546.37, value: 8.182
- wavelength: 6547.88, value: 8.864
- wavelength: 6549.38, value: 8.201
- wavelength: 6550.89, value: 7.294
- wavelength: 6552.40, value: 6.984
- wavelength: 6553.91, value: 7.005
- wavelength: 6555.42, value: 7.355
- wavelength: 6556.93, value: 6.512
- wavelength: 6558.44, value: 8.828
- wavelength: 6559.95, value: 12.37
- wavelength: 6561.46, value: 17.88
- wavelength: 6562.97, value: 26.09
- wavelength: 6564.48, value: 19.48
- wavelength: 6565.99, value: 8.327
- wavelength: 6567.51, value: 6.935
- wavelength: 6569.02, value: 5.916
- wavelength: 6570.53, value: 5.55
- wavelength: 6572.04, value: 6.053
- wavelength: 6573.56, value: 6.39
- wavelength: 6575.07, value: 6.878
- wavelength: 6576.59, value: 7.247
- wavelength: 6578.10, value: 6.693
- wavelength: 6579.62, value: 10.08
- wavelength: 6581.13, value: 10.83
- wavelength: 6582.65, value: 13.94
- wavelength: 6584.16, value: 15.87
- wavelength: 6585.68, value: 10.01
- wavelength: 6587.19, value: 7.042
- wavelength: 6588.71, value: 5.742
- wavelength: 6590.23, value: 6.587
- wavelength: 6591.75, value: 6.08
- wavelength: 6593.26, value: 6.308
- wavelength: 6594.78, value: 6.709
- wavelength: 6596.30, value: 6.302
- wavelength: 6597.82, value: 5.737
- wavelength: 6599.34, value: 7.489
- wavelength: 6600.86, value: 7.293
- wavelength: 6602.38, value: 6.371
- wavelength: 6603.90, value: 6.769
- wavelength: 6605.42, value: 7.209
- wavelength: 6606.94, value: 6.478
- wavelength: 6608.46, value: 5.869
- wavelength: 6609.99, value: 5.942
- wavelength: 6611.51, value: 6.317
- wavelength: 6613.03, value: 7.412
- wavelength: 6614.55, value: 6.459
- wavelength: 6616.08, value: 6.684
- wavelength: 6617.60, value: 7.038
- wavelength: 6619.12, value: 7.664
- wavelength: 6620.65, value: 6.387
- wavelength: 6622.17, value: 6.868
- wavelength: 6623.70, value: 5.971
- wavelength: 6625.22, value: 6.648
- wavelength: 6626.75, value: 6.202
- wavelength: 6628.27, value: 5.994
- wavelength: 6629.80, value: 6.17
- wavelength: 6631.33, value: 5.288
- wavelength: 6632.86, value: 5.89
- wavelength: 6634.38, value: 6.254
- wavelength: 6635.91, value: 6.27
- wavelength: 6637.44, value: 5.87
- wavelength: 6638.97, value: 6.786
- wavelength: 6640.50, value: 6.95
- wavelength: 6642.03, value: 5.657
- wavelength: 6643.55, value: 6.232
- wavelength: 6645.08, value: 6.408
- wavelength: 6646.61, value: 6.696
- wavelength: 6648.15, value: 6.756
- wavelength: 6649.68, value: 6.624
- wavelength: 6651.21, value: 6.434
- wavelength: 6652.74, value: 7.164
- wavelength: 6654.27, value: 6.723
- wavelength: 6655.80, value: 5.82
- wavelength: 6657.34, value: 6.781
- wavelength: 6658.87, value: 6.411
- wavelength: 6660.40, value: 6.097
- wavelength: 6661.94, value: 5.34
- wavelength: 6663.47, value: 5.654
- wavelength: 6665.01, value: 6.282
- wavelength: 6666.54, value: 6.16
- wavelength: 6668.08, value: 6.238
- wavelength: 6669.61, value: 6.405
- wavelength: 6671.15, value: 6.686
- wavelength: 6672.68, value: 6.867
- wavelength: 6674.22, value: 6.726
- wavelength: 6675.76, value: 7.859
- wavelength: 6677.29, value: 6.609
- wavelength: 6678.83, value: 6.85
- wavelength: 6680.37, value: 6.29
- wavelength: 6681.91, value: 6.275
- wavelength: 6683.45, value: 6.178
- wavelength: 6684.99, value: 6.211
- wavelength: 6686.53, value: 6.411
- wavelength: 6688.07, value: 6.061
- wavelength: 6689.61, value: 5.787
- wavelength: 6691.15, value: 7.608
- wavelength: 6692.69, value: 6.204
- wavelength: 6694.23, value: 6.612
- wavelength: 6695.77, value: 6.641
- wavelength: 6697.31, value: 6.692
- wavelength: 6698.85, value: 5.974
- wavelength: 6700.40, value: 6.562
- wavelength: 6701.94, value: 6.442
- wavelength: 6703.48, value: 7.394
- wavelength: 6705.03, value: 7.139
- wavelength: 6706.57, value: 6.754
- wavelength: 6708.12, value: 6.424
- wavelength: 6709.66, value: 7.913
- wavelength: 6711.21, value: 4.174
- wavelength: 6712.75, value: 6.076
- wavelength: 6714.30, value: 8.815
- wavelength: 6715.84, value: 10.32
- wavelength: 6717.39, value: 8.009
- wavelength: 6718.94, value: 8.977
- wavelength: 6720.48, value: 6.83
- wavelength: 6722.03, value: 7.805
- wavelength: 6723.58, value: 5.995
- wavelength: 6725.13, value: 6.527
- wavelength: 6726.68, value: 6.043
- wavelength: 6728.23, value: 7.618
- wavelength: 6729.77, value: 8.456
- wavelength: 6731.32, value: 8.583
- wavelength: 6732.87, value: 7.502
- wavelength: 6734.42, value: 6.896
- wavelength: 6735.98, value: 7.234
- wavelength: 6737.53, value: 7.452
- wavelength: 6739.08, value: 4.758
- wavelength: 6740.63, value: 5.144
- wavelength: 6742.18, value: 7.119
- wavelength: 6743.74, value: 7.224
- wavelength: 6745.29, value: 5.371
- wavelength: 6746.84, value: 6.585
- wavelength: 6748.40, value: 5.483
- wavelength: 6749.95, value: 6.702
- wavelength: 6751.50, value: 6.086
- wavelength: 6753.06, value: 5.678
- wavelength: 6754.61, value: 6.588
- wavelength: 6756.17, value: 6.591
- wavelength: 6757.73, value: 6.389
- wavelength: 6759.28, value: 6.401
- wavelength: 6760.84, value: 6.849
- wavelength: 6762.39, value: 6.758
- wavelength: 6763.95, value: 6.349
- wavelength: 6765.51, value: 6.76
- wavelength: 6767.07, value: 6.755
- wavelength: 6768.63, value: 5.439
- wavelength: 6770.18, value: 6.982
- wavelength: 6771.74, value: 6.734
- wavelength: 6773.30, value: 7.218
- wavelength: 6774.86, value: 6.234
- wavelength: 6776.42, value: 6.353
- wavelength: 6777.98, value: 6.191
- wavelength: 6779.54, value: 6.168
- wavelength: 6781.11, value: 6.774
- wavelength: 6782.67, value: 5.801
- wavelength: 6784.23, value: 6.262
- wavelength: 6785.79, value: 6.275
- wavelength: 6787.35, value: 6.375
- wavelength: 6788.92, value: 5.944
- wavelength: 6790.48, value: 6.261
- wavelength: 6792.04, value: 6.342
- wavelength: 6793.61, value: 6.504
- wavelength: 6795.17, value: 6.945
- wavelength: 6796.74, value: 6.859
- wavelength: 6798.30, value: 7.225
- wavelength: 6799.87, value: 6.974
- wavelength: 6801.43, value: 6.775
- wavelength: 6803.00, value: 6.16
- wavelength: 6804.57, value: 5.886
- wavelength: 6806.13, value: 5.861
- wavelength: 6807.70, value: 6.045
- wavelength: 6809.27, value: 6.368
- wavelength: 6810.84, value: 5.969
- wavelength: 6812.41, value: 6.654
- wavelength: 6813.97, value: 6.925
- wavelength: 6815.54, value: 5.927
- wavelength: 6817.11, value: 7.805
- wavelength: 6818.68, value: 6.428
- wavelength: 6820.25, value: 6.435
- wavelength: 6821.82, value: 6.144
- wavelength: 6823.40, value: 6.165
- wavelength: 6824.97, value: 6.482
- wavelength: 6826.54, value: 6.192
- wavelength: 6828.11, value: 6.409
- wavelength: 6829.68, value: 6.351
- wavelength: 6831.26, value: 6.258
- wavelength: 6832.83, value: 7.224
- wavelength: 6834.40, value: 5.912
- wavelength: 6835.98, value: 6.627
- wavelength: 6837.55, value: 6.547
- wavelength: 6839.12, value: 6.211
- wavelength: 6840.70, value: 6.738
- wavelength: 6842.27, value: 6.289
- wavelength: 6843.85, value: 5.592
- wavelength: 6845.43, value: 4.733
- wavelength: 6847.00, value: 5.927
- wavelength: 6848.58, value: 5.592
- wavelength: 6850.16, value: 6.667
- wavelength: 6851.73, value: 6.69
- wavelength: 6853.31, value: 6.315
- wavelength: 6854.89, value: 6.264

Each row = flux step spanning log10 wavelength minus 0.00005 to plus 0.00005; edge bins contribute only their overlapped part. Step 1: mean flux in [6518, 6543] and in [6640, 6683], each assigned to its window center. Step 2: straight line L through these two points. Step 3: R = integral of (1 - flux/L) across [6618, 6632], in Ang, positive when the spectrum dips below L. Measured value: 0.4 Ang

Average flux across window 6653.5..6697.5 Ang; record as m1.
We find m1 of 6.43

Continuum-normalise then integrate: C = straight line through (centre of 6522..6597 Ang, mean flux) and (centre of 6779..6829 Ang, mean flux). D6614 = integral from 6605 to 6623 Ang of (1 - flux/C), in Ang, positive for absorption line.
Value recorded 2.9 Ang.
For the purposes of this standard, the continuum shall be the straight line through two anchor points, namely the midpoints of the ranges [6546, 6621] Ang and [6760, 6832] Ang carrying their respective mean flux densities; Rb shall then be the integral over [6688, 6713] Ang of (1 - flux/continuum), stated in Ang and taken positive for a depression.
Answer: 2.7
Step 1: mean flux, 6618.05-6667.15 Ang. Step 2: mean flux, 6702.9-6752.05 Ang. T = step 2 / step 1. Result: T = 1.1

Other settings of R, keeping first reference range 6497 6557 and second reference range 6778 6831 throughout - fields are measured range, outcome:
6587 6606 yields 0.46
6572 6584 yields -4.03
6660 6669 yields 0.90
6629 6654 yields 1.17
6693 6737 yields -4.05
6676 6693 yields 0.35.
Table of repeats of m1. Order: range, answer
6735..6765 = 6.36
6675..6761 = 6.77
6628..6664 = 6.27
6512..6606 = 8.08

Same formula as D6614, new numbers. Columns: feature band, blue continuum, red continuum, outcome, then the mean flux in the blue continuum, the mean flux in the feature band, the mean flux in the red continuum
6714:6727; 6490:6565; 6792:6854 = -1.6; 7.75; 7.72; 6.38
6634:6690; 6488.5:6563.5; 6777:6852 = 4.3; 7.46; 6.4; 6.35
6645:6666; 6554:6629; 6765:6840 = 3.6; 8.21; 6.37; 6.44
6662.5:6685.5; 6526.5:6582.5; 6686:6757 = 2.6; 8.61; 6.48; 6.81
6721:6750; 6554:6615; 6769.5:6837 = 1.4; 8.57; 6.76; 6.45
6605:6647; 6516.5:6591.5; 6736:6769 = 7.0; 8.46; 6.41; 6.34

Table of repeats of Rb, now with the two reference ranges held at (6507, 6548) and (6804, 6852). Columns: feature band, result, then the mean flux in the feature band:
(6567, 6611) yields -4.8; 7.46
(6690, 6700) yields -0.1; 6.59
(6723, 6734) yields -1.3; 7.26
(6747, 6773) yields -0.1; 6.43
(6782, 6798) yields -0.1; 6.39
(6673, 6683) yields -0.3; 6.75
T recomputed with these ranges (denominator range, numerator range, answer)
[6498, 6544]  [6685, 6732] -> 1.06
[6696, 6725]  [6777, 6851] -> 0.89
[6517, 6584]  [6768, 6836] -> 0.76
